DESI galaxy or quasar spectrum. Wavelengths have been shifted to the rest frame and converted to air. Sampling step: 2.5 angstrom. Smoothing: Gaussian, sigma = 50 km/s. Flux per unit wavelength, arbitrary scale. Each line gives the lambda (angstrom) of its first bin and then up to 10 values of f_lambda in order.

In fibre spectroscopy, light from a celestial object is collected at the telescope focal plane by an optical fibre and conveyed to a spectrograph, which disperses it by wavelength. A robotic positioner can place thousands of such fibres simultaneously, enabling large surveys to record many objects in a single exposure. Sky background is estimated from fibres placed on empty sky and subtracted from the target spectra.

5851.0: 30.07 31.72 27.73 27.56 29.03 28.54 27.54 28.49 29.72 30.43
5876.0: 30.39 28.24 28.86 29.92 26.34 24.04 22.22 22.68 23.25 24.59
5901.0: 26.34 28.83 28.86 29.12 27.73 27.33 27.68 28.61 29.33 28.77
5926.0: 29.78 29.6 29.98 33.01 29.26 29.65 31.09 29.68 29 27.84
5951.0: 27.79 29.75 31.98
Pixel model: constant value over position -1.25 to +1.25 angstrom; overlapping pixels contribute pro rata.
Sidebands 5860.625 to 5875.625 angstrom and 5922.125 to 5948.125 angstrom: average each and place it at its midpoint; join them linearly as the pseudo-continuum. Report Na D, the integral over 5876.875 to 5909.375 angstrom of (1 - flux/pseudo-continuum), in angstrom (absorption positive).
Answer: 3.3 angstrom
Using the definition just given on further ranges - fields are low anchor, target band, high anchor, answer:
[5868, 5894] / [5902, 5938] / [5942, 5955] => -1.0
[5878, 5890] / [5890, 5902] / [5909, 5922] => 1.7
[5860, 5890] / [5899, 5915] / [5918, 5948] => 0.7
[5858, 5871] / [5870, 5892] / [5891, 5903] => -1.2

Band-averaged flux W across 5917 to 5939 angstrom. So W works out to 29.8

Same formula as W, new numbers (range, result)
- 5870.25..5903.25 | 26.7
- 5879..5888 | 28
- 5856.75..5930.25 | 27.7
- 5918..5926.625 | 29.1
